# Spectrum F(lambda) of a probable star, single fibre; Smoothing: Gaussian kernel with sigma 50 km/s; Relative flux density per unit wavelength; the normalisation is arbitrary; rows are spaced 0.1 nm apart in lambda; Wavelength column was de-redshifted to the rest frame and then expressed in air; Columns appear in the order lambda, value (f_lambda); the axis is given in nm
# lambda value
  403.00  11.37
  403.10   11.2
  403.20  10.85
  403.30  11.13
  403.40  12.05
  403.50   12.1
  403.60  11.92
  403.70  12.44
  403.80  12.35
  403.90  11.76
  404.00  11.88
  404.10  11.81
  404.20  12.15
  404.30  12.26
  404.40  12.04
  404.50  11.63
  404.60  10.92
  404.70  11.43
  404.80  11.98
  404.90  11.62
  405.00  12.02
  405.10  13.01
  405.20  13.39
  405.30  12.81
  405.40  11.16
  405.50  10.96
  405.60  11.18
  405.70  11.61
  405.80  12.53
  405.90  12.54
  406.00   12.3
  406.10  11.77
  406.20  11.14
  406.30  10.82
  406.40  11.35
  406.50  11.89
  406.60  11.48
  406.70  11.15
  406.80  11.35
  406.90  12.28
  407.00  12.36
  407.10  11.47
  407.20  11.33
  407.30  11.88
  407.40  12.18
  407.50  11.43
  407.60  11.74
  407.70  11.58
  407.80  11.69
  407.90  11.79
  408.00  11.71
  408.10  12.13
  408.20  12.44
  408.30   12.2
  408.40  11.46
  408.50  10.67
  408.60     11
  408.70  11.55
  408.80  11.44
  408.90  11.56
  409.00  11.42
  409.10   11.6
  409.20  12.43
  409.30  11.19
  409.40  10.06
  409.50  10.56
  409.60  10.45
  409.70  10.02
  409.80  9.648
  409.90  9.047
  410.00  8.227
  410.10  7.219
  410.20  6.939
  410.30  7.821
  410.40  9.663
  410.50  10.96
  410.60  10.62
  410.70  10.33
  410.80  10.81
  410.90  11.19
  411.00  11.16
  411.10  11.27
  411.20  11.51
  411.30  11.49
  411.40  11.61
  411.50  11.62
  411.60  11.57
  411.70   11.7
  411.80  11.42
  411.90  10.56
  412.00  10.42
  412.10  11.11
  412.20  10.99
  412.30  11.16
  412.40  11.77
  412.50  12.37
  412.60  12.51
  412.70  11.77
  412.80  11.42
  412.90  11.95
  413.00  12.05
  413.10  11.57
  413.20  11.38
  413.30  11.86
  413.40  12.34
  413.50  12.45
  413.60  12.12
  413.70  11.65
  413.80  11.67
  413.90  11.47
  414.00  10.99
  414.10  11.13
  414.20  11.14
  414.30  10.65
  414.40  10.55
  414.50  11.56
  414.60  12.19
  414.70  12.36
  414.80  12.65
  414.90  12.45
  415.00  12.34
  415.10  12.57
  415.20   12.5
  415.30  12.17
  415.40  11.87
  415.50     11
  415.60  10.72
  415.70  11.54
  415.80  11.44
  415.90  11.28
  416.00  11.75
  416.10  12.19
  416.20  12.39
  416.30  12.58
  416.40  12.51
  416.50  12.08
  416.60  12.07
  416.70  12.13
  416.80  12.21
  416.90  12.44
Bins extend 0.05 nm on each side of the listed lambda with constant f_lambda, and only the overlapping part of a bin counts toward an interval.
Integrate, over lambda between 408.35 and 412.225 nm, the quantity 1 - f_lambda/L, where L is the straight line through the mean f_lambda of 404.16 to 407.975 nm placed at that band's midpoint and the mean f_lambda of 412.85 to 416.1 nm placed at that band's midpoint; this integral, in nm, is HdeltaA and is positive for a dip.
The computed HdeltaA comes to 0.38 nm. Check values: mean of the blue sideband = 11.8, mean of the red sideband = 11.7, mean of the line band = 10.6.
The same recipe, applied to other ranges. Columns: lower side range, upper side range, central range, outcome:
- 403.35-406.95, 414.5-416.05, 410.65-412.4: 0.10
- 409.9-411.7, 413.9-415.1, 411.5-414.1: -0.14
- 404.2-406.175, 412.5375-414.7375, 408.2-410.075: 0.16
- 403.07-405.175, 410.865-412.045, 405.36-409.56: 0.01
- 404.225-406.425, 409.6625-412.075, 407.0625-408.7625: -0.08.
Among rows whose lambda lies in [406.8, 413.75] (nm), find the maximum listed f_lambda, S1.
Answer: 12.51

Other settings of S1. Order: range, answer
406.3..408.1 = 12.36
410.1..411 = 11.19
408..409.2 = 12.44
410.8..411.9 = 11.7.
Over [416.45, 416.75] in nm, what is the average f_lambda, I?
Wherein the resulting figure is 12.1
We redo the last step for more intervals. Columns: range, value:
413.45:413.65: 12.3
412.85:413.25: 11.7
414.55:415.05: 12.4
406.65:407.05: 11.8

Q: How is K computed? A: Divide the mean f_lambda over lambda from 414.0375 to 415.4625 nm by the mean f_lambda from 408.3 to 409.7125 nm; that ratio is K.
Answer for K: 1.06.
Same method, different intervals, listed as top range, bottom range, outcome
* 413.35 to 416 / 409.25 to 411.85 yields 1.14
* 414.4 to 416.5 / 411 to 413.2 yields 1.04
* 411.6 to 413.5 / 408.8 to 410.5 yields 1.17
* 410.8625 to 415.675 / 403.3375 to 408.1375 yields 0.98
